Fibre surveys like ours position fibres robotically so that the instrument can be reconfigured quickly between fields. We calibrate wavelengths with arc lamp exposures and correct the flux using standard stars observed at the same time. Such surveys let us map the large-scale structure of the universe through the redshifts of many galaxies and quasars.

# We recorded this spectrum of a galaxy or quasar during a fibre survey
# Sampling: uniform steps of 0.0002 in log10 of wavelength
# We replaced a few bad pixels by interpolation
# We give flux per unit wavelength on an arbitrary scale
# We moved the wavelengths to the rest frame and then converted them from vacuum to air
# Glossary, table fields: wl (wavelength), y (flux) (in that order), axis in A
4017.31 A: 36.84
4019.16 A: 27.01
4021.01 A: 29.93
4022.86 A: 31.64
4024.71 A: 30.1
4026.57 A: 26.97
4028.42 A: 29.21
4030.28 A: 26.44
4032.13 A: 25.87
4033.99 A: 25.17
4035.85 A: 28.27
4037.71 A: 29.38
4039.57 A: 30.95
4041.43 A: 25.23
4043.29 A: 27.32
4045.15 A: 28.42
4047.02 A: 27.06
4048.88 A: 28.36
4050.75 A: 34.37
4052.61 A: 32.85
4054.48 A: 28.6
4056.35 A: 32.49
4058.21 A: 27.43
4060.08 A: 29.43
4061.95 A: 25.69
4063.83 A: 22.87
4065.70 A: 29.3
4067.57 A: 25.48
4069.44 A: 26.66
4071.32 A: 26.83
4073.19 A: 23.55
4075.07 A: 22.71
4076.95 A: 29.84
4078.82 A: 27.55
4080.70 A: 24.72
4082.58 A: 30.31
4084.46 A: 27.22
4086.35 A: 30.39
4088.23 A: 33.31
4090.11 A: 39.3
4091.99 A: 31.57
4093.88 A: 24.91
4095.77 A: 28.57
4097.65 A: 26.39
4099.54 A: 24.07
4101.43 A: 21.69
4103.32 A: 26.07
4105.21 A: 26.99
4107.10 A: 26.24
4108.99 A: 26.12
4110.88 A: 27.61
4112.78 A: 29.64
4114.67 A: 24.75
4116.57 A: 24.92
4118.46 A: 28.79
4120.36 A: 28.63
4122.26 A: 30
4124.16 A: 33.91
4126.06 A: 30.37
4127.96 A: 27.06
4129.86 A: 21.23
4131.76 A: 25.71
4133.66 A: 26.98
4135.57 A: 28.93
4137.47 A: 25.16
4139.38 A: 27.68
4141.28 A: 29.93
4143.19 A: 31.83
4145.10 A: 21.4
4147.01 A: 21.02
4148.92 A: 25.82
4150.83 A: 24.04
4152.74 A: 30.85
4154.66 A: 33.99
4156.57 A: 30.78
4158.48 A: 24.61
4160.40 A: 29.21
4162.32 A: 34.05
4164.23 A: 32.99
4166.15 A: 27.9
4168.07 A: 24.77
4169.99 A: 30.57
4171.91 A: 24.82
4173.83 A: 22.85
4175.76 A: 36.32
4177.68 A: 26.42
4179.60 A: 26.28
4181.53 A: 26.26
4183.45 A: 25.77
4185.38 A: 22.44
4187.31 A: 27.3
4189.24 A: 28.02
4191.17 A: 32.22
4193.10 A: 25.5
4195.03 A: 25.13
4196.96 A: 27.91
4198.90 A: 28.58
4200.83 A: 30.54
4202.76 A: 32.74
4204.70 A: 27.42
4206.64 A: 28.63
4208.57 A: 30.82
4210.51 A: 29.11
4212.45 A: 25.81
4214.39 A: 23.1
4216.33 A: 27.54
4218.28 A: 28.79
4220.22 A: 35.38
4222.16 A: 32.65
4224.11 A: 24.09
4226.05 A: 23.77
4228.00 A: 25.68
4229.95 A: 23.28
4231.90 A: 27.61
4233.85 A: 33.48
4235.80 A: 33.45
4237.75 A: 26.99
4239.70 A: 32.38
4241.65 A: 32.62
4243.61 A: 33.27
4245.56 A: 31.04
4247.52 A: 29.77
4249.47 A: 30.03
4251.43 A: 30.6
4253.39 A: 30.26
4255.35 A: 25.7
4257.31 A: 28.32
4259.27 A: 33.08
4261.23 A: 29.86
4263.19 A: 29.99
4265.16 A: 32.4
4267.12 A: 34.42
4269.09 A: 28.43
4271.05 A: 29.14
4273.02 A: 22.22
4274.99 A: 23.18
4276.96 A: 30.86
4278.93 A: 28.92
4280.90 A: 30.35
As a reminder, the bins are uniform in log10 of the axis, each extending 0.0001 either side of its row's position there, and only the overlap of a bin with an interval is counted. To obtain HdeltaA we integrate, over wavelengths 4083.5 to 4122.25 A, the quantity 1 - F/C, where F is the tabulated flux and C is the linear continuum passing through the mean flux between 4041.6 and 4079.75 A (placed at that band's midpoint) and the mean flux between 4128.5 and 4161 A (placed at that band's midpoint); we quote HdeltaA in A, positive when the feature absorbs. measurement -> -0.7 A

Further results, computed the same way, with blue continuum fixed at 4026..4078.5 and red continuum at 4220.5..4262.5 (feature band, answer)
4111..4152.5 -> 2.0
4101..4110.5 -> 0.8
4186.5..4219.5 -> 1.0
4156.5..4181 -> 0.3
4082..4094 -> -1.4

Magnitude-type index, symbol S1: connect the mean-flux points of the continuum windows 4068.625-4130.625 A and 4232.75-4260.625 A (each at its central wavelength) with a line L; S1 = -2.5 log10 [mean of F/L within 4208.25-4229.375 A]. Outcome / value 0.09 mag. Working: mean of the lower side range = 27.7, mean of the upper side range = 30.8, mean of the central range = 27.7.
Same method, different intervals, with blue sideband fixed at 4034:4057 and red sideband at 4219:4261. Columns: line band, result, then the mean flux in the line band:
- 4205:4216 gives 0.08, 27.5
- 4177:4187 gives 0.16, 25.5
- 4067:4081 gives 0.13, 26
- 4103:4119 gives 0.10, 26.8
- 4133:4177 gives 0.05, 28.1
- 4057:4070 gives 0.09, 26.8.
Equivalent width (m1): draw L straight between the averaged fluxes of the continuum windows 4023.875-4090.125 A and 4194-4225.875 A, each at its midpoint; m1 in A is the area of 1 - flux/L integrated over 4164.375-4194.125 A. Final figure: 1.18 A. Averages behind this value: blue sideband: 28.2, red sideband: 28.5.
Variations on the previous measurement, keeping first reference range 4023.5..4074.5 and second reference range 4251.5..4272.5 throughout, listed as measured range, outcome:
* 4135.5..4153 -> 1.5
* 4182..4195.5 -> 1.2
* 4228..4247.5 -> -0.3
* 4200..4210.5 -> -0.2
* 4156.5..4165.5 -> -0.4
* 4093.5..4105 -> 1.2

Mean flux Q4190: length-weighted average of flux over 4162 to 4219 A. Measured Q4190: 27.9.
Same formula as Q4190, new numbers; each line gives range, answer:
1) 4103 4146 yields 27.4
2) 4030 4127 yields 28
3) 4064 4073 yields 26.4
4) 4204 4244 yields 28.8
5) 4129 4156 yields 26.8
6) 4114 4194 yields 27.7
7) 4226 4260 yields 29.6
